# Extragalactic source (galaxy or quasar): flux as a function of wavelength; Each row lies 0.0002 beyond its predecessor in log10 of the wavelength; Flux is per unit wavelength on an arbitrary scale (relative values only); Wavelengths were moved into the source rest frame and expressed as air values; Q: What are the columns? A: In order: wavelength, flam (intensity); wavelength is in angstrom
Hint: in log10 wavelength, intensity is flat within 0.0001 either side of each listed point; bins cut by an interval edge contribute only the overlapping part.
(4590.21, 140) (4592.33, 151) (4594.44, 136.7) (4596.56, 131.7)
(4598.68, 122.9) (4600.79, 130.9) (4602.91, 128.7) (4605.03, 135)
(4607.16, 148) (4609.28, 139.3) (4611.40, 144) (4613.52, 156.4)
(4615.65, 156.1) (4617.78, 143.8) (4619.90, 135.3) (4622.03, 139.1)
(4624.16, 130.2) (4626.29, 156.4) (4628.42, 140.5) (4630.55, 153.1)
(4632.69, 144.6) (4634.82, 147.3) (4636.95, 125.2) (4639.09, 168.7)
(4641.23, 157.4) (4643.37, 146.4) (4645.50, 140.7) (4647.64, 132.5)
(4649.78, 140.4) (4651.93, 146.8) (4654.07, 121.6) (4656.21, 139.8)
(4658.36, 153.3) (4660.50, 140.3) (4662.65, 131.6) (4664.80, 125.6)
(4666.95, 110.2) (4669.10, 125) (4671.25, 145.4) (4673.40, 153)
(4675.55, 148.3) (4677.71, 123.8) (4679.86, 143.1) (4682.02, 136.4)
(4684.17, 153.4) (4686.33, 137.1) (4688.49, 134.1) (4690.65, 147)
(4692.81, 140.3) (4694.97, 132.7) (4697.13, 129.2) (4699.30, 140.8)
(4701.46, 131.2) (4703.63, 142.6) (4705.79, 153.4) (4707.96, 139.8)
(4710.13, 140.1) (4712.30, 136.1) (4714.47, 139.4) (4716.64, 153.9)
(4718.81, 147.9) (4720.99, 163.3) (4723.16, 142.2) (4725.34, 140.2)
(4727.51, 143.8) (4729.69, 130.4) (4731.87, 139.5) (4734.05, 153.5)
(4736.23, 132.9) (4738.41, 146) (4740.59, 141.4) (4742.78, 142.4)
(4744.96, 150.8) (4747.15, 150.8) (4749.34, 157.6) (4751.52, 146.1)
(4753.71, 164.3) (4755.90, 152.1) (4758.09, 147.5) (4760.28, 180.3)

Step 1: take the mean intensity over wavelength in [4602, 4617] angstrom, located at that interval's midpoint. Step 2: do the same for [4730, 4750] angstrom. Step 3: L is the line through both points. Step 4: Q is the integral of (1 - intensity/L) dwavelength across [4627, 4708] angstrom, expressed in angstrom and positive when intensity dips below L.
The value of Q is 2.5 angstrom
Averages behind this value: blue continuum 144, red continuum 145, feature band 140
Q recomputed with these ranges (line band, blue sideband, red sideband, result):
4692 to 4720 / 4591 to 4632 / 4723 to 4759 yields 0.8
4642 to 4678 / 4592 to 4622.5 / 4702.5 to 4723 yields 1.4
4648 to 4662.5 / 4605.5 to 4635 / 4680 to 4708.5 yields 0.3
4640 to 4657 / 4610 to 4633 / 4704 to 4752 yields 0.5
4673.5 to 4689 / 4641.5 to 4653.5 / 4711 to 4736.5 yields 0.2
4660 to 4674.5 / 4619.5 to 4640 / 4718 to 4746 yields 1.1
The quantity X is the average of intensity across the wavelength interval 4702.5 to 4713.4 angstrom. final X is 142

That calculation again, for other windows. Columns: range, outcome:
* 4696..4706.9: 139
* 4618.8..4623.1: 137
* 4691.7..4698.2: 134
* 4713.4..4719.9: 147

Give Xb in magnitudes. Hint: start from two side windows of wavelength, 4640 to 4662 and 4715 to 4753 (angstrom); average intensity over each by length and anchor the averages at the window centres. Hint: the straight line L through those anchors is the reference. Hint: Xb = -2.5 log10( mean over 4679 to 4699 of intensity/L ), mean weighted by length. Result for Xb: 0.035 mag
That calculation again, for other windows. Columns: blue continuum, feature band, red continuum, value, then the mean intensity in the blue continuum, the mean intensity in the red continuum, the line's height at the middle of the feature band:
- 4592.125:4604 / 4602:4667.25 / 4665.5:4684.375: -0.056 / 132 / 137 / 134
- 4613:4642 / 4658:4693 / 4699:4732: 0.052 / 146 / 143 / 145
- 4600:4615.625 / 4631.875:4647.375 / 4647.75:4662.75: -0.050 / 142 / 139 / 140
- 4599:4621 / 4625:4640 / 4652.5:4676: -0.065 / 141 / 136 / 139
